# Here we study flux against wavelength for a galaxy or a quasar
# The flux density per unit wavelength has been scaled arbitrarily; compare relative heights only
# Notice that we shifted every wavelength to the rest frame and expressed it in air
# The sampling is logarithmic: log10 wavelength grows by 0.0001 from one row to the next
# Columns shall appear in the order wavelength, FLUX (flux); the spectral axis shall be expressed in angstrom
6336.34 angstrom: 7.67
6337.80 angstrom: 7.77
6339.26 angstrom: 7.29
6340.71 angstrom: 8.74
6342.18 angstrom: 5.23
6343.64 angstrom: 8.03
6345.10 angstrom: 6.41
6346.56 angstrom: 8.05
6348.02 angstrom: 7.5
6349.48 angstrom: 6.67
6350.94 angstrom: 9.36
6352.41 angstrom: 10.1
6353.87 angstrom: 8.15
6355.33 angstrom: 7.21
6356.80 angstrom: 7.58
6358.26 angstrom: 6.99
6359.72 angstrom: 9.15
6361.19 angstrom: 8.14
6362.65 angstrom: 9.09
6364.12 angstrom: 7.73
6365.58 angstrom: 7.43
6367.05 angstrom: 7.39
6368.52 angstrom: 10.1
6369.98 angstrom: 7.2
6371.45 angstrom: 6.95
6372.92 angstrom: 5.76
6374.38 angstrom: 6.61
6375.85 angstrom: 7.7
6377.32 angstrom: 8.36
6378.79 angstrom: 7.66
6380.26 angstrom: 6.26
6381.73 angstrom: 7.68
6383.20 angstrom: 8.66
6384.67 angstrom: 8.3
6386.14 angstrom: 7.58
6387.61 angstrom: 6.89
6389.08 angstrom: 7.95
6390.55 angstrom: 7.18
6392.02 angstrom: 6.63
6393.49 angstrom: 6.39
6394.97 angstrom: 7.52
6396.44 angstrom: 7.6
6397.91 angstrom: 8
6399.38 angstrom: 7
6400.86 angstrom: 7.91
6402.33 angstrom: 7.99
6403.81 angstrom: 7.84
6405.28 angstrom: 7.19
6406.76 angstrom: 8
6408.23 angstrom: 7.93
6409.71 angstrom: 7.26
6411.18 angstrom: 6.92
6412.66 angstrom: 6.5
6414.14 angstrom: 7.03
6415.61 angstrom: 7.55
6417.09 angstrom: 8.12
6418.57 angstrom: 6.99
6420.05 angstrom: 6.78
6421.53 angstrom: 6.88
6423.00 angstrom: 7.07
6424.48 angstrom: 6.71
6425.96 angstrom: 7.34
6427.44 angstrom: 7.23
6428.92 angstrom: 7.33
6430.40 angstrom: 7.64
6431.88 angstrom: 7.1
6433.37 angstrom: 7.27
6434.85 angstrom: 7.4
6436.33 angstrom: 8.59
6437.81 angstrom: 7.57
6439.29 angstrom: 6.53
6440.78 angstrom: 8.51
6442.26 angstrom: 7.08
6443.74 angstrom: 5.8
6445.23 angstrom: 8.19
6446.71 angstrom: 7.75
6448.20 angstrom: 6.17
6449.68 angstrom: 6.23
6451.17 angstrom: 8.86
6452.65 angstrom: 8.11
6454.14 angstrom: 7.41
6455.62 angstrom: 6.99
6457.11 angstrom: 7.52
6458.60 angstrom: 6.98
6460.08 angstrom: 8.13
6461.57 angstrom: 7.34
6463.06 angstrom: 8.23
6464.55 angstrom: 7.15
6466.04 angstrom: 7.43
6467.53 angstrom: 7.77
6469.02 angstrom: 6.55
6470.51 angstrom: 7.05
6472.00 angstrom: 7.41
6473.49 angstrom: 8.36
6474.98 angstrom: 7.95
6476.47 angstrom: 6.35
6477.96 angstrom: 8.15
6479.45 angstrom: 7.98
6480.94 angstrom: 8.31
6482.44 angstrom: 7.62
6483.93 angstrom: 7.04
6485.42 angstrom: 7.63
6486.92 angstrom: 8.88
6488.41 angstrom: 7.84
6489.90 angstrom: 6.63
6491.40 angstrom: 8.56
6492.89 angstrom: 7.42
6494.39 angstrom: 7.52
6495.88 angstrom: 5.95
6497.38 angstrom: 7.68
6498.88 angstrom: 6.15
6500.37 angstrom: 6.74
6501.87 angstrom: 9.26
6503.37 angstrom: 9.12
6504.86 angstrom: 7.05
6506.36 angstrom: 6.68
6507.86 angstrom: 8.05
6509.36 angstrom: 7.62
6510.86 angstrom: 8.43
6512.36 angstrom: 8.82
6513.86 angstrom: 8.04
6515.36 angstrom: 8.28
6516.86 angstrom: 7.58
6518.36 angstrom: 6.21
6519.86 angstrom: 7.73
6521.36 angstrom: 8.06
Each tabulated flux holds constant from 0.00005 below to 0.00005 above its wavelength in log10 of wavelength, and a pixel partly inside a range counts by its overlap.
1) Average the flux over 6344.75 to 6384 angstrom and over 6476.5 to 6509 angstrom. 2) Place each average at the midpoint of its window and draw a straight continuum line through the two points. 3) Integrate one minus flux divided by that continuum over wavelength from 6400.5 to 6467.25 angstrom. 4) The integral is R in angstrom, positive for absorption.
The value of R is 2.59 angstrom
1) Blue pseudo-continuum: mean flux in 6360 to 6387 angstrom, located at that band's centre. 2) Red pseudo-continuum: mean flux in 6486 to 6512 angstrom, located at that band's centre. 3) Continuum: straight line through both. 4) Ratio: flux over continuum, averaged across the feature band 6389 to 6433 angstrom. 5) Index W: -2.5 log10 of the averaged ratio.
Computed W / 0.06 mag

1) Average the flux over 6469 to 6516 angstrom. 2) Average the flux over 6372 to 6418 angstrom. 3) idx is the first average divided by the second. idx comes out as 1.0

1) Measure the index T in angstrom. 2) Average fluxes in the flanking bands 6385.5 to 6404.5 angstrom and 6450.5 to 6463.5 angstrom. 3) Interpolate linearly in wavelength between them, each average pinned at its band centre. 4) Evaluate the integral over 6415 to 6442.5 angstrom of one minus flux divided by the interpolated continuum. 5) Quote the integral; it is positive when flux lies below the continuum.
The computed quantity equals 0.8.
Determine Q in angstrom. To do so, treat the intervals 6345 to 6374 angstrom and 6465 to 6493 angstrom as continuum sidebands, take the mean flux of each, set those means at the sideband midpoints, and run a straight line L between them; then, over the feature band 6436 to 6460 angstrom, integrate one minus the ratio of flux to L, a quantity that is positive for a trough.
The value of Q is 0.93 angstrom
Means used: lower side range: 7.87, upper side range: 7.63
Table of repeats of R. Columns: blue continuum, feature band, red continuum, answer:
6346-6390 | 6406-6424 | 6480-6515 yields 1.2 angstrom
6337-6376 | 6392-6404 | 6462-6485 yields 0.3 angstrom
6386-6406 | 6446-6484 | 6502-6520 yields 0.8 angstrom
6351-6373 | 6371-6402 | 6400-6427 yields 1.3 angstrom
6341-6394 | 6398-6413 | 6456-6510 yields 0.2 angstrom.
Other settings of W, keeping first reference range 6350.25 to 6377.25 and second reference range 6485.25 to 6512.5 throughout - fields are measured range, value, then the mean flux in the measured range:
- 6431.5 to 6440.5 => 0.04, 7.47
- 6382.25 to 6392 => 0.03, 7.68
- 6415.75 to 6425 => 0.10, 7.13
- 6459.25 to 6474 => 0.03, 7.52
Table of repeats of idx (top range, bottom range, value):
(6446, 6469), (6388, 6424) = 1.01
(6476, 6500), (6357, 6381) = 0.98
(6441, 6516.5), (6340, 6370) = 0.95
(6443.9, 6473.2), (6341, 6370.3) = 0.94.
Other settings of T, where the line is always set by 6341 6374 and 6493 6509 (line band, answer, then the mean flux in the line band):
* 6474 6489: -0.6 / 7.79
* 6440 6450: 0.5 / 7.14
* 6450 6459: -0.1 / 7.6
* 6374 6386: 0.0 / 7.68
